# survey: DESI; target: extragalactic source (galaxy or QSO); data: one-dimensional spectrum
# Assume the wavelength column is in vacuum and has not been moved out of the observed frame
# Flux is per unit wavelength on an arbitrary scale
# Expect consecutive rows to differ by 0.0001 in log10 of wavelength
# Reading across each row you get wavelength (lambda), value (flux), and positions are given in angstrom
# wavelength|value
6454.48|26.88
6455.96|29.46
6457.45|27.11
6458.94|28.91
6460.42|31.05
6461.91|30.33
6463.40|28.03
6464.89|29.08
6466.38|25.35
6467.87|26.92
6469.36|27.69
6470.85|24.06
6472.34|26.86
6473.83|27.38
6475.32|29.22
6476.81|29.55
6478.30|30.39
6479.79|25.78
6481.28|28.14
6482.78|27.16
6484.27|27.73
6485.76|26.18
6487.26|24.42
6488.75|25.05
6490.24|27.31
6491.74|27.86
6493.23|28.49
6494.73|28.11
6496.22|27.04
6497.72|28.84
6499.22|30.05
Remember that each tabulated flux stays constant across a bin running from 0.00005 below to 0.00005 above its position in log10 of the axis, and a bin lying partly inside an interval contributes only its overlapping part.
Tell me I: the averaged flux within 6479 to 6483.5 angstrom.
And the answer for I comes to 27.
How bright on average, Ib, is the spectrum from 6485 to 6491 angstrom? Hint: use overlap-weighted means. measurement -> 25.7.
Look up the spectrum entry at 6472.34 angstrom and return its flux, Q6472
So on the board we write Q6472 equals 26.86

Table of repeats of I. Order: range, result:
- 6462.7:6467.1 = 27.5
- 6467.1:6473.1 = 26.4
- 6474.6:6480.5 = 28.8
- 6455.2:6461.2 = 29.2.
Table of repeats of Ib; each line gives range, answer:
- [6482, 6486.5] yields 27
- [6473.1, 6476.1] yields 28.3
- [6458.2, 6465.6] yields 29.5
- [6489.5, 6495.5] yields 27.9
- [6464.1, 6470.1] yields 27.2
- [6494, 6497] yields 27.6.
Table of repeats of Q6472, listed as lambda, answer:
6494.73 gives 28.11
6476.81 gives 29.55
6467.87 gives 26.92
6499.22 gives 30.05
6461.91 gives 30.33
